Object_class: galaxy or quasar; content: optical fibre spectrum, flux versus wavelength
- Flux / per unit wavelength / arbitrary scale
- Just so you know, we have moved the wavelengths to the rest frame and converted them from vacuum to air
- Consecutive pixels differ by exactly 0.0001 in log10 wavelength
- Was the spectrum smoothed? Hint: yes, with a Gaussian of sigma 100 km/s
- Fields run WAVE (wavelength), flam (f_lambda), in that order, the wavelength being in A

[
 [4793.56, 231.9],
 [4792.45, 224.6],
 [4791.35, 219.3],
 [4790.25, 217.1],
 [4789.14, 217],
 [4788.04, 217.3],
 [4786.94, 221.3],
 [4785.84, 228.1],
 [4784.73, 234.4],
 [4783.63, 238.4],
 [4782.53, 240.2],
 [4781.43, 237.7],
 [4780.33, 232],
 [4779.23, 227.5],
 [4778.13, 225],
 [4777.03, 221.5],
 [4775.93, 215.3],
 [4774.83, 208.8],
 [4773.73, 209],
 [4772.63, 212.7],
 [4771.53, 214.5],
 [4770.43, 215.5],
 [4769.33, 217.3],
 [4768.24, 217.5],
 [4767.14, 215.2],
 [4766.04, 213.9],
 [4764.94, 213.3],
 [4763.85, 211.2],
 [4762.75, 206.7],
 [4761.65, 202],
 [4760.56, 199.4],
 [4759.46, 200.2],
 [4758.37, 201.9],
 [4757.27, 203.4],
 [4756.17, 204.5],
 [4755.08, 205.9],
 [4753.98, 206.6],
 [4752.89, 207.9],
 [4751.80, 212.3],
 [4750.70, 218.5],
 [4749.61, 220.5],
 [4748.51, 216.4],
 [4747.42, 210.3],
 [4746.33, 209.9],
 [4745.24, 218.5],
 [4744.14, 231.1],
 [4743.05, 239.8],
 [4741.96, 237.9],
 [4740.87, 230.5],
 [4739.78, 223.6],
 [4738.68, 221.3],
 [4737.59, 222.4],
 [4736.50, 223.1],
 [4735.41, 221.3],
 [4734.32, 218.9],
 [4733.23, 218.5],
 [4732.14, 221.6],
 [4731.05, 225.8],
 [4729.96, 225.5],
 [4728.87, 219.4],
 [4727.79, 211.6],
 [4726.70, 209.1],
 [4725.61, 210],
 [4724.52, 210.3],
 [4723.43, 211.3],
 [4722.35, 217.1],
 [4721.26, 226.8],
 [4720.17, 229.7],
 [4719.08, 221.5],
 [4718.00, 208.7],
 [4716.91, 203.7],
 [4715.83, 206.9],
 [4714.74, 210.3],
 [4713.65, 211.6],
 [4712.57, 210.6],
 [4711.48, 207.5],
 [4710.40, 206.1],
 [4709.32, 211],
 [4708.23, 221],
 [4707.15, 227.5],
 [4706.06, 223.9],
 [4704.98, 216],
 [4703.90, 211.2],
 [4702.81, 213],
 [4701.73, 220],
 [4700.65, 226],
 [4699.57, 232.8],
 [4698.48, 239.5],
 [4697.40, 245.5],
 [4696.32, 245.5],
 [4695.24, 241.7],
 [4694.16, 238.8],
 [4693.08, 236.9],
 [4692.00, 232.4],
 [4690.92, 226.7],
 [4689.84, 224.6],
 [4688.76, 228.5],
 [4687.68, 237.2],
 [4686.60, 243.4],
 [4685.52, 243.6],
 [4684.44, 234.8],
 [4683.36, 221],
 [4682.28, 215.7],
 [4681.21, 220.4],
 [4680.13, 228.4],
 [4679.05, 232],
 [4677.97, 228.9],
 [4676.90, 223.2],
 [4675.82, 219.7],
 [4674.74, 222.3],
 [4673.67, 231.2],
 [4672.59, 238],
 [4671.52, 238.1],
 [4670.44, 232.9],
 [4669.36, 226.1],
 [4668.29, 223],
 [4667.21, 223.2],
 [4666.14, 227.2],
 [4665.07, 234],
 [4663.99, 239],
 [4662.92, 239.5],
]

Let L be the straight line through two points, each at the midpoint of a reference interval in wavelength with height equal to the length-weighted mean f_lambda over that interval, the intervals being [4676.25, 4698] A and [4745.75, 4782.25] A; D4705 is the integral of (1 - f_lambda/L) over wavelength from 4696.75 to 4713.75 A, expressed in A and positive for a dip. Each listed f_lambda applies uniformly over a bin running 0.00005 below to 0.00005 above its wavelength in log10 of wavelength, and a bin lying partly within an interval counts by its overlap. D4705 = 0.6 A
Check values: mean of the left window 232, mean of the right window 213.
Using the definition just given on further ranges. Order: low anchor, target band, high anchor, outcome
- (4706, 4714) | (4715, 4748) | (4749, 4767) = -1.2 A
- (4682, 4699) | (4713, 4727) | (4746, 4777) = 0.7 A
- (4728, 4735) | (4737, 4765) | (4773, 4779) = 0.6 A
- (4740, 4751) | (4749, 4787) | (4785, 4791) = 1.0 A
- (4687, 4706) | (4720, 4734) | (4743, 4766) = 0.1 A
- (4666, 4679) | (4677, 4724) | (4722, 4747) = 0.1 A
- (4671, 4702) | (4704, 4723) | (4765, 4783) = 1.1 A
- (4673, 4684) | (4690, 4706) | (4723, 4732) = -0.7 A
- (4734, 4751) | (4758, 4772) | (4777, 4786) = 1.1 A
